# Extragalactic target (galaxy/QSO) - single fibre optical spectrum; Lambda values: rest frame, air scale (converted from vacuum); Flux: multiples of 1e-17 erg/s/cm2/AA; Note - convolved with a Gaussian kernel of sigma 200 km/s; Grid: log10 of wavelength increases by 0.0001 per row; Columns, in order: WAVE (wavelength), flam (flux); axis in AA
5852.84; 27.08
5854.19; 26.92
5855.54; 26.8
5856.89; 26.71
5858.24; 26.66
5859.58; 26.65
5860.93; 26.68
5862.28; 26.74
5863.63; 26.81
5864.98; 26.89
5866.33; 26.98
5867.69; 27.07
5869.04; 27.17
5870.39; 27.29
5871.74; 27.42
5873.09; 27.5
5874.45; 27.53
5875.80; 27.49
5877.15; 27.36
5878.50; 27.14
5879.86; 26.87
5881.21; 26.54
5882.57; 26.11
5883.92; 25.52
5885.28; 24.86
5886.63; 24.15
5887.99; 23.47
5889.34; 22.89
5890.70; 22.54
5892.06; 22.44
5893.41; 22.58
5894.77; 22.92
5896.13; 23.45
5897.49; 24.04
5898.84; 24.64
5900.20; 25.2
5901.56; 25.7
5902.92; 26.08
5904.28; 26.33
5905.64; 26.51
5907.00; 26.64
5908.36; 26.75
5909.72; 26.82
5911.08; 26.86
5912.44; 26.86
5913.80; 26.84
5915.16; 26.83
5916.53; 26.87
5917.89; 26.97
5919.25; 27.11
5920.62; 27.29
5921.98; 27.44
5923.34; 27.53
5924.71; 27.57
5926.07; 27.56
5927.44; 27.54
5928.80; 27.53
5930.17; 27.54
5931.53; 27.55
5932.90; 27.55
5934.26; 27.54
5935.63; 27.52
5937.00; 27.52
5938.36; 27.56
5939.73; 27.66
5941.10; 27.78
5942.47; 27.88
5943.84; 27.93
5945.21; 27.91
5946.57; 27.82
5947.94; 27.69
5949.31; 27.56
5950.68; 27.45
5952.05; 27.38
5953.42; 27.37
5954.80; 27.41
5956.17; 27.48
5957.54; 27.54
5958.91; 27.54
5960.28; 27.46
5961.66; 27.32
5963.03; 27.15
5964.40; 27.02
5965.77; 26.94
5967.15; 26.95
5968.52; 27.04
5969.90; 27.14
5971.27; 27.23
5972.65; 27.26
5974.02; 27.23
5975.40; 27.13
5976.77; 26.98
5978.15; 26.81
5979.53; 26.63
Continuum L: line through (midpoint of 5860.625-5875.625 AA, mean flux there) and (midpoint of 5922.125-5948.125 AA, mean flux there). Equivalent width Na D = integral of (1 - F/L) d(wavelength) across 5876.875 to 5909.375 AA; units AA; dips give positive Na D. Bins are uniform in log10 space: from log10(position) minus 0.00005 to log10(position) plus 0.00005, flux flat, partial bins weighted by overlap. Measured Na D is 2.7 AA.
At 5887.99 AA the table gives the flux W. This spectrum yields 23.47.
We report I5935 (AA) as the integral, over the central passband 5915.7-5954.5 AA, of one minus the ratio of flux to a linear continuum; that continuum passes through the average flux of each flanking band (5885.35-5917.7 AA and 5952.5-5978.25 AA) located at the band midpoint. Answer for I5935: -1.9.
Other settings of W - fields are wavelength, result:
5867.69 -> 27.07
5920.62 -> 27.29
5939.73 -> 27.66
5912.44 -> 26.86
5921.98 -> 27.44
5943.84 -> 27.93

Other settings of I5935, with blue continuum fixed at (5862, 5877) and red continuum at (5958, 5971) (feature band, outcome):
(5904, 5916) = 0.2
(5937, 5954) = -0.3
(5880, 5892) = 1.2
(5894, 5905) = 1.0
